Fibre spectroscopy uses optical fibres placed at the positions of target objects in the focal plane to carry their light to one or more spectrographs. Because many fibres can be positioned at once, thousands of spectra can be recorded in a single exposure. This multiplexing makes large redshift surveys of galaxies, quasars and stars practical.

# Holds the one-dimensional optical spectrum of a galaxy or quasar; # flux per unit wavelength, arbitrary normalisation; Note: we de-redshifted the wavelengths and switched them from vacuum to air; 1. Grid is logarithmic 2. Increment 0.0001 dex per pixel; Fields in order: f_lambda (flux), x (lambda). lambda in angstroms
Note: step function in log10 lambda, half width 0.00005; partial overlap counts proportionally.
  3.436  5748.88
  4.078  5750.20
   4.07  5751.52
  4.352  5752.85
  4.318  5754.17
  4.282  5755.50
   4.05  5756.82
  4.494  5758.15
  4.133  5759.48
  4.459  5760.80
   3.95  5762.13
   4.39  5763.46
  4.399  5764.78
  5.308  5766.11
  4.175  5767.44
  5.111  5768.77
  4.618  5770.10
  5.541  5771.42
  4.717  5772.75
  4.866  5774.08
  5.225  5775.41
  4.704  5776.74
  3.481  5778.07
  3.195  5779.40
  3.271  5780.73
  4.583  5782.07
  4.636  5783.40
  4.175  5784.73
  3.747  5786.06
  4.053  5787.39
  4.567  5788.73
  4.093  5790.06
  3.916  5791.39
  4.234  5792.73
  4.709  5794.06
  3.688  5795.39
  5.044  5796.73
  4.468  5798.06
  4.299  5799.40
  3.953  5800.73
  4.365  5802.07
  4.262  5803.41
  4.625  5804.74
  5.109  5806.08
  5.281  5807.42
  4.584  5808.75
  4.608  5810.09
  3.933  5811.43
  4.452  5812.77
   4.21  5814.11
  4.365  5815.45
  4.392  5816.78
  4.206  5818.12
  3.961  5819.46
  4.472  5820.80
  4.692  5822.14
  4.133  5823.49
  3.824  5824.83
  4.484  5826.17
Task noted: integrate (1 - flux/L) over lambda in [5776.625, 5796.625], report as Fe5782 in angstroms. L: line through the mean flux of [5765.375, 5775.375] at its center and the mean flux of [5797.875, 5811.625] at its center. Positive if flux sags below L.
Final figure 2.7 angstroms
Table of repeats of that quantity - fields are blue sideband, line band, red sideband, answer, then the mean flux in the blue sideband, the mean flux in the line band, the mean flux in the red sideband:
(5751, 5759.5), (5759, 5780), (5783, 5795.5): -1.5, 4.25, 4.53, 4.2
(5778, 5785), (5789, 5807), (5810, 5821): -1.3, 3.91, 4.38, 4.27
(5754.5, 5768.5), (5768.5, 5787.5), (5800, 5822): 0.0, 4.38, 4.39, 4.43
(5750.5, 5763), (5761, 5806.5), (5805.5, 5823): -0.5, 4.23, 4.39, 4.47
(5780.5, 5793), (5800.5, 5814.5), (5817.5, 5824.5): -1.0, 4.15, 4.51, 4.27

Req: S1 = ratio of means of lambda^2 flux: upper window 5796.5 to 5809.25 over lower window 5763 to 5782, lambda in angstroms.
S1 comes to 1.03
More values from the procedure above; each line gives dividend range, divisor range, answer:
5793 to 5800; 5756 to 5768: 1.03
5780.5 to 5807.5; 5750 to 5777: 0.96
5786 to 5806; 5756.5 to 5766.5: 0.99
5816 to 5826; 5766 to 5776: 0.88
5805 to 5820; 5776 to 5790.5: 1.12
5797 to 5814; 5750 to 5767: 1.05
